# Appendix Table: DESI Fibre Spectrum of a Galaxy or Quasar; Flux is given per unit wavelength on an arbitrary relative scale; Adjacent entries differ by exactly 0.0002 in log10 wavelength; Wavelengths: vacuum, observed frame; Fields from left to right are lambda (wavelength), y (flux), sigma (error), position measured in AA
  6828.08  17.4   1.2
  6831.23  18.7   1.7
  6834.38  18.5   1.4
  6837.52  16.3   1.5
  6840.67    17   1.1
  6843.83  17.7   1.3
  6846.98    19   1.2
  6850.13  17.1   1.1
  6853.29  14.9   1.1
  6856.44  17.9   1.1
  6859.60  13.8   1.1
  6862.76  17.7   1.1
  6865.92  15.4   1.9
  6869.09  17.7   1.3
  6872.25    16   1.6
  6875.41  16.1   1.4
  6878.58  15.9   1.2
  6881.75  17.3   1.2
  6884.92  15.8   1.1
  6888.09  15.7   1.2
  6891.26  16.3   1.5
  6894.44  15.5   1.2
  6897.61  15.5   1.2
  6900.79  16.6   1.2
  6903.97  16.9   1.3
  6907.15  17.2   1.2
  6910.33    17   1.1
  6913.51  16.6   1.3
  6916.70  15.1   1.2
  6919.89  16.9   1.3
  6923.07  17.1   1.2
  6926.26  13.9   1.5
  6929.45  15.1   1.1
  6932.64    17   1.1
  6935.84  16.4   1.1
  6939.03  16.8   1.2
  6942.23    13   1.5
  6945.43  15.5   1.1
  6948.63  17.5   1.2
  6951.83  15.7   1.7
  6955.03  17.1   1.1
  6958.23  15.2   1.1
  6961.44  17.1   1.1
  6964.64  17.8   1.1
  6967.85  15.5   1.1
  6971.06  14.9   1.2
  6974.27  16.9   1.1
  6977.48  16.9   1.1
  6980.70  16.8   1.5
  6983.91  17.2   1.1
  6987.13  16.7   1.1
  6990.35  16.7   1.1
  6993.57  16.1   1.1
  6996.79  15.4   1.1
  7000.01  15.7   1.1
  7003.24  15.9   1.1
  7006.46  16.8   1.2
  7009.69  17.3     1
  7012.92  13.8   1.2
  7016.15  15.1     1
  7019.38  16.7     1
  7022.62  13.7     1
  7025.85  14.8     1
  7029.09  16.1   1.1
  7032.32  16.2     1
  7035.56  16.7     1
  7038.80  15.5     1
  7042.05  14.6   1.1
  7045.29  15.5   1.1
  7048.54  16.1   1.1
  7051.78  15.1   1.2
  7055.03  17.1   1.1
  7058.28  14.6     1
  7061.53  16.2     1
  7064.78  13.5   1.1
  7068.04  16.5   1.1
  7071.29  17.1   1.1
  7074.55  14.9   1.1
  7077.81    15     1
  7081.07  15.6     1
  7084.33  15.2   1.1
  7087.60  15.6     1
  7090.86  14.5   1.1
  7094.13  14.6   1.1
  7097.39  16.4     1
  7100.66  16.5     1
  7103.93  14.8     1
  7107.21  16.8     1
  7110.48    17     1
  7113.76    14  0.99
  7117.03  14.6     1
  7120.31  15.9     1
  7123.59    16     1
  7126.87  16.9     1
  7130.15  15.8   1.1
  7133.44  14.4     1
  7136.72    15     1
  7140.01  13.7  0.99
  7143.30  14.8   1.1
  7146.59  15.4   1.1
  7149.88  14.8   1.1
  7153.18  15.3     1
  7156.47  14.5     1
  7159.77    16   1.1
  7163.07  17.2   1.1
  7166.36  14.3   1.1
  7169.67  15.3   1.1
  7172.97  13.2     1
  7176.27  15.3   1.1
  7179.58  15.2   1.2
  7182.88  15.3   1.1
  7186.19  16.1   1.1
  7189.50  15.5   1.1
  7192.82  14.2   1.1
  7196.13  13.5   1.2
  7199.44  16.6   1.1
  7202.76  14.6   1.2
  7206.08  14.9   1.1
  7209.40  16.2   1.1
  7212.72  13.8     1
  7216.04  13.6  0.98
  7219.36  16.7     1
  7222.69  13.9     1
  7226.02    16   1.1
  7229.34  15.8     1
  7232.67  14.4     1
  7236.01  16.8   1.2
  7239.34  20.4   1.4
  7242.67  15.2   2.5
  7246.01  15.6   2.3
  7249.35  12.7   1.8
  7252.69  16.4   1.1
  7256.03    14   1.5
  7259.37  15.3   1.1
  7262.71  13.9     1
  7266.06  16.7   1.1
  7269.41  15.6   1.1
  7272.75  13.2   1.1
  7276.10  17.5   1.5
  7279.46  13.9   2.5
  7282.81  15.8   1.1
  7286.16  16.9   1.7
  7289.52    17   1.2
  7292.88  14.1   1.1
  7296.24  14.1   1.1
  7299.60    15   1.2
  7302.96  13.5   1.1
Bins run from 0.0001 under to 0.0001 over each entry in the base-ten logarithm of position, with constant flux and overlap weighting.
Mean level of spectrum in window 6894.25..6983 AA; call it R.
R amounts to 16.2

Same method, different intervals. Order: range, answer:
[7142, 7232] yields 15.1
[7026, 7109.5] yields 15.6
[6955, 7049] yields 16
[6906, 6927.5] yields 16.3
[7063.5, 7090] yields 15.4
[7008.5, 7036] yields 15.5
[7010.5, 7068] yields 15.4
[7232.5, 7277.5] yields 15.6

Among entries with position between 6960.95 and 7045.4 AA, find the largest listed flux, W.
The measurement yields 17.8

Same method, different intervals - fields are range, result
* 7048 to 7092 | 17.1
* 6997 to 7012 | 17.3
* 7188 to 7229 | 16.7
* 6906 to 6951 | 17.5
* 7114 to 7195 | 17.2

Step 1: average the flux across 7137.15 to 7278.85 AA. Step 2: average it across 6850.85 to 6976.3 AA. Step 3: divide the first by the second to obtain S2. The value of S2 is 0.9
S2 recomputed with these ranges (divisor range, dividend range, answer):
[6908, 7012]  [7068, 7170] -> 0.95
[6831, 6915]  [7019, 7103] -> 0.93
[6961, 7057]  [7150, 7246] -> 0.96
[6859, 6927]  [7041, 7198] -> 0.94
